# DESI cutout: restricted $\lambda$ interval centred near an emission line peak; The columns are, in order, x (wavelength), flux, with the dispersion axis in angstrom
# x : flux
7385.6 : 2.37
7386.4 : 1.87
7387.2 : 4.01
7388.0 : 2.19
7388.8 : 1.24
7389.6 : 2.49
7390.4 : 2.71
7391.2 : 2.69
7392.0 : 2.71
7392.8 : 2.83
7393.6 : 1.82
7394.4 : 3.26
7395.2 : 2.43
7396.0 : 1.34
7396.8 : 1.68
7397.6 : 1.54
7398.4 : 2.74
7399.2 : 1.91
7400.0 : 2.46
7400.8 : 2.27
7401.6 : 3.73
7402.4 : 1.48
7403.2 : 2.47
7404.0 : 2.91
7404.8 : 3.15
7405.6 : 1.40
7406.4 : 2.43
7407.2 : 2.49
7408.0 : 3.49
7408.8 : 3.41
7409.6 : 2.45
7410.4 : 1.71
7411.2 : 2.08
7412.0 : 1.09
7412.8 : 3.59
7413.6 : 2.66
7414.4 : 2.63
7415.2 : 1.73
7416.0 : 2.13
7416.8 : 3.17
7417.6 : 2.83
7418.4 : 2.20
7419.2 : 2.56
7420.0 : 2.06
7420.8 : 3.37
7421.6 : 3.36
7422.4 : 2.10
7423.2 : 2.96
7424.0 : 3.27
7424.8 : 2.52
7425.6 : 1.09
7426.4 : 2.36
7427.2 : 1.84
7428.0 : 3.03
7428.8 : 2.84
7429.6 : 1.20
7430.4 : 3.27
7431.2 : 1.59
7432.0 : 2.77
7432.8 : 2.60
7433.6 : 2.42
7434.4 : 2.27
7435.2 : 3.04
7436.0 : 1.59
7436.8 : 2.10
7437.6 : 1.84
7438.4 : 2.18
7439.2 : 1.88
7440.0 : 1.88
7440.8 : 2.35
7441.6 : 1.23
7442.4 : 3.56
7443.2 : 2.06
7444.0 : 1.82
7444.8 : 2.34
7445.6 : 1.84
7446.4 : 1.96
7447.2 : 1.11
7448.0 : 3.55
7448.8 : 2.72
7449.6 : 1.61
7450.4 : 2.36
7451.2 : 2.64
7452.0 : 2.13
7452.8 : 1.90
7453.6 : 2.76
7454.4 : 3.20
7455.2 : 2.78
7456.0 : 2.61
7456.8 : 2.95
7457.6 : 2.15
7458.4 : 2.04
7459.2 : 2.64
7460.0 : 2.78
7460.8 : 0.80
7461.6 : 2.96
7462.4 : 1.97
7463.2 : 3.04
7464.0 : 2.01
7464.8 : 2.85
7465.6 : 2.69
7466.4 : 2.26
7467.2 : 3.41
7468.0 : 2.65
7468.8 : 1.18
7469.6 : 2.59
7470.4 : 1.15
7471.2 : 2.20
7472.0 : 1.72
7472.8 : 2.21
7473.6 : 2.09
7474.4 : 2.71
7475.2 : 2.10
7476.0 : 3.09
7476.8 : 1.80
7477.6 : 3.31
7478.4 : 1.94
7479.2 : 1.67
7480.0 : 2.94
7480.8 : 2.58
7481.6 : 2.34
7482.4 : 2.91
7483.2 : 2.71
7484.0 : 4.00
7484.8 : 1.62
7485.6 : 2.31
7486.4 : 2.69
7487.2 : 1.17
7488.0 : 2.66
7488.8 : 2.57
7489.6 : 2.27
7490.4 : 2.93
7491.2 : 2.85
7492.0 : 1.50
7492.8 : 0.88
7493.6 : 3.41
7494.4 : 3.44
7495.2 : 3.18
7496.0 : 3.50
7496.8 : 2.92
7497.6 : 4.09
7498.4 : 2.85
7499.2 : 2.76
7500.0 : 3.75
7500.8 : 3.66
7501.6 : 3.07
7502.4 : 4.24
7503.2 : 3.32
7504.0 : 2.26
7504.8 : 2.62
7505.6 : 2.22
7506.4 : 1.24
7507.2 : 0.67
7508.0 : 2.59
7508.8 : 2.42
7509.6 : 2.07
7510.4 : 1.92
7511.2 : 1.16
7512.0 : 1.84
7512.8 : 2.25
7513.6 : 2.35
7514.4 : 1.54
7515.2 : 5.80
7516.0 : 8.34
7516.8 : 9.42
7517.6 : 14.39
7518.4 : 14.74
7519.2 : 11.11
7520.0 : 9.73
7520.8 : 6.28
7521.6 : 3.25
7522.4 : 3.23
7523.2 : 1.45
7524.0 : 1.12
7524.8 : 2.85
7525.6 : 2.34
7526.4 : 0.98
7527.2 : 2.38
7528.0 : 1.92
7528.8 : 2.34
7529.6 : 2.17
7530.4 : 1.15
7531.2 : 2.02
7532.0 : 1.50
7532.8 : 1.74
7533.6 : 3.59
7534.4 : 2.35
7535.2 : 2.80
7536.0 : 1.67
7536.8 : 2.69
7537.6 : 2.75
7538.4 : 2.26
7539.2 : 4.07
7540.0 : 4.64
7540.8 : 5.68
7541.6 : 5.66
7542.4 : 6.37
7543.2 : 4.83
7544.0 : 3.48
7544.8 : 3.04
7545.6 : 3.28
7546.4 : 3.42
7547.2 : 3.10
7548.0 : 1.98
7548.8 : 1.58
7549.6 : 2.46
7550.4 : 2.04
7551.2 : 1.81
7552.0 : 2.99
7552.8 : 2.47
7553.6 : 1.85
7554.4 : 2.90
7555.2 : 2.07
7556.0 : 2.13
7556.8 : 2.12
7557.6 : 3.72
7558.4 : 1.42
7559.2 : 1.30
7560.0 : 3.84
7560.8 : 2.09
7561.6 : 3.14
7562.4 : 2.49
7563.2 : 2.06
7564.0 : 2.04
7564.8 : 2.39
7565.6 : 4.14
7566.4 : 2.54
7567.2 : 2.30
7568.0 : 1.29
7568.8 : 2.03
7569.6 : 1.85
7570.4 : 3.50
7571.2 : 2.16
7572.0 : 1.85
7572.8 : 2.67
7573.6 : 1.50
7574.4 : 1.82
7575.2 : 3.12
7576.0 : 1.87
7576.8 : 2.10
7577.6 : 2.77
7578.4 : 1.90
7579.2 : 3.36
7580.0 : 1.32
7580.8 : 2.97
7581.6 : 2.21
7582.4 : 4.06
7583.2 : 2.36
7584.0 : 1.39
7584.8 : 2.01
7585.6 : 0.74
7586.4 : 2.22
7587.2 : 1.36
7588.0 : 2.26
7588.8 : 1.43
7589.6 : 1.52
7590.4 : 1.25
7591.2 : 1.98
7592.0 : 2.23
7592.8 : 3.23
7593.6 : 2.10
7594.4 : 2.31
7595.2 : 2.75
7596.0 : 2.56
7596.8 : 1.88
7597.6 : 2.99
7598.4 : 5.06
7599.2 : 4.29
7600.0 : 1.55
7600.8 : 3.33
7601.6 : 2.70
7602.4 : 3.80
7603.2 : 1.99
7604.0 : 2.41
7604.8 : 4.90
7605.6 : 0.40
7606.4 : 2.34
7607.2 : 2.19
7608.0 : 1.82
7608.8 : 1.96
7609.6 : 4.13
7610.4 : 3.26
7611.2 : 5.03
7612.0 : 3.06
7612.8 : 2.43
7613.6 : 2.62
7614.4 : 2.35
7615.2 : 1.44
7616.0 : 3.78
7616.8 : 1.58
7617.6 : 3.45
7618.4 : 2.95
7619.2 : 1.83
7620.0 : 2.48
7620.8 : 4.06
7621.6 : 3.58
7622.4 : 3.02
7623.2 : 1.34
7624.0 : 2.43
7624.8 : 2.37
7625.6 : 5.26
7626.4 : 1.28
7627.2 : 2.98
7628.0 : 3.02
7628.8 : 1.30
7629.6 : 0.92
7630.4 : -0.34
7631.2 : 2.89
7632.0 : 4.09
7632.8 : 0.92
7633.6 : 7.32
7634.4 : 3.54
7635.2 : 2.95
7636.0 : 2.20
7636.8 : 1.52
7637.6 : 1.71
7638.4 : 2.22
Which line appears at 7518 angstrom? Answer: H-alpha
